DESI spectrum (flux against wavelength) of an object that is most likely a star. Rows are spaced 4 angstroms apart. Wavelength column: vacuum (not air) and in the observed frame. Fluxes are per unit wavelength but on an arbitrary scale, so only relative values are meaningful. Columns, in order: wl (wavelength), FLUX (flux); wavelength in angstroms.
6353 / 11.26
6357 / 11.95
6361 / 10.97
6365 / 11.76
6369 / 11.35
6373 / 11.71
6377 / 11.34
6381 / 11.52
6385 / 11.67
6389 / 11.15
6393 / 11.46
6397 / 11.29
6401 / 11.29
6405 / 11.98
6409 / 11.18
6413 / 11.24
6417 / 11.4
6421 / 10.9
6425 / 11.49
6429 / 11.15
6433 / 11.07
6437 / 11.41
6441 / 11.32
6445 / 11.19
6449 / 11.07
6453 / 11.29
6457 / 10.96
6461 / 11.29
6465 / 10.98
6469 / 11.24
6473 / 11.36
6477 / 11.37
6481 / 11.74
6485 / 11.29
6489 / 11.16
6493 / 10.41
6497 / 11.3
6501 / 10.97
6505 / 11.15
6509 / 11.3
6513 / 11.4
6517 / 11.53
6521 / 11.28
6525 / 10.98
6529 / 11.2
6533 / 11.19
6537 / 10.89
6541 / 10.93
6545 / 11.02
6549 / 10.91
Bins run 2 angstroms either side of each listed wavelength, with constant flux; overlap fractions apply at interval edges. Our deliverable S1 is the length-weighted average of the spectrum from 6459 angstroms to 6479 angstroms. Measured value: 11.2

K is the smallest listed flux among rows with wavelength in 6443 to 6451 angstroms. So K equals 11.07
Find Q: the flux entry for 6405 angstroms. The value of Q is 11.98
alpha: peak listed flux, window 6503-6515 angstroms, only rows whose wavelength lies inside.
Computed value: 11.4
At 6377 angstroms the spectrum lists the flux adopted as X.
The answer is 11.34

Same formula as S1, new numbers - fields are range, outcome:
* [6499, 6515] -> 11.2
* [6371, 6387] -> 11.6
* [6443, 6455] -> 11.2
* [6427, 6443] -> 11.2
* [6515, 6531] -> 11.2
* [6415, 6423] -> 11.2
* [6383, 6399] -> 11.4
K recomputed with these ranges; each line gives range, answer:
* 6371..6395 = 11.15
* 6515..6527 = 10.98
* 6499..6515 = 10.97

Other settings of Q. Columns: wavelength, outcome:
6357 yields 11.95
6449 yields 11.07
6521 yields 11.28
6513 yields 11.4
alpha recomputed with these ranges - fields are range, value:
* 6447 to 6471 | 11.29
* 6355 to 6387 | 11.95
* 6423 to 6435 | 11.49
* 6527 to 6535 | 11.2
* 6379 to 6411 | 11.98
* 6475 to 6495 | 11.74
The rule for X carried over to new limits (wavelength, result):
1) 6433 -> 11.07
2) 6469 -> 11.24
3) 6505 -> 11.15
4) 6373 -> 11.71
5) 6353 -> 11.26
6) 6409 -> 11.18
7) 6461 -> 11.29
